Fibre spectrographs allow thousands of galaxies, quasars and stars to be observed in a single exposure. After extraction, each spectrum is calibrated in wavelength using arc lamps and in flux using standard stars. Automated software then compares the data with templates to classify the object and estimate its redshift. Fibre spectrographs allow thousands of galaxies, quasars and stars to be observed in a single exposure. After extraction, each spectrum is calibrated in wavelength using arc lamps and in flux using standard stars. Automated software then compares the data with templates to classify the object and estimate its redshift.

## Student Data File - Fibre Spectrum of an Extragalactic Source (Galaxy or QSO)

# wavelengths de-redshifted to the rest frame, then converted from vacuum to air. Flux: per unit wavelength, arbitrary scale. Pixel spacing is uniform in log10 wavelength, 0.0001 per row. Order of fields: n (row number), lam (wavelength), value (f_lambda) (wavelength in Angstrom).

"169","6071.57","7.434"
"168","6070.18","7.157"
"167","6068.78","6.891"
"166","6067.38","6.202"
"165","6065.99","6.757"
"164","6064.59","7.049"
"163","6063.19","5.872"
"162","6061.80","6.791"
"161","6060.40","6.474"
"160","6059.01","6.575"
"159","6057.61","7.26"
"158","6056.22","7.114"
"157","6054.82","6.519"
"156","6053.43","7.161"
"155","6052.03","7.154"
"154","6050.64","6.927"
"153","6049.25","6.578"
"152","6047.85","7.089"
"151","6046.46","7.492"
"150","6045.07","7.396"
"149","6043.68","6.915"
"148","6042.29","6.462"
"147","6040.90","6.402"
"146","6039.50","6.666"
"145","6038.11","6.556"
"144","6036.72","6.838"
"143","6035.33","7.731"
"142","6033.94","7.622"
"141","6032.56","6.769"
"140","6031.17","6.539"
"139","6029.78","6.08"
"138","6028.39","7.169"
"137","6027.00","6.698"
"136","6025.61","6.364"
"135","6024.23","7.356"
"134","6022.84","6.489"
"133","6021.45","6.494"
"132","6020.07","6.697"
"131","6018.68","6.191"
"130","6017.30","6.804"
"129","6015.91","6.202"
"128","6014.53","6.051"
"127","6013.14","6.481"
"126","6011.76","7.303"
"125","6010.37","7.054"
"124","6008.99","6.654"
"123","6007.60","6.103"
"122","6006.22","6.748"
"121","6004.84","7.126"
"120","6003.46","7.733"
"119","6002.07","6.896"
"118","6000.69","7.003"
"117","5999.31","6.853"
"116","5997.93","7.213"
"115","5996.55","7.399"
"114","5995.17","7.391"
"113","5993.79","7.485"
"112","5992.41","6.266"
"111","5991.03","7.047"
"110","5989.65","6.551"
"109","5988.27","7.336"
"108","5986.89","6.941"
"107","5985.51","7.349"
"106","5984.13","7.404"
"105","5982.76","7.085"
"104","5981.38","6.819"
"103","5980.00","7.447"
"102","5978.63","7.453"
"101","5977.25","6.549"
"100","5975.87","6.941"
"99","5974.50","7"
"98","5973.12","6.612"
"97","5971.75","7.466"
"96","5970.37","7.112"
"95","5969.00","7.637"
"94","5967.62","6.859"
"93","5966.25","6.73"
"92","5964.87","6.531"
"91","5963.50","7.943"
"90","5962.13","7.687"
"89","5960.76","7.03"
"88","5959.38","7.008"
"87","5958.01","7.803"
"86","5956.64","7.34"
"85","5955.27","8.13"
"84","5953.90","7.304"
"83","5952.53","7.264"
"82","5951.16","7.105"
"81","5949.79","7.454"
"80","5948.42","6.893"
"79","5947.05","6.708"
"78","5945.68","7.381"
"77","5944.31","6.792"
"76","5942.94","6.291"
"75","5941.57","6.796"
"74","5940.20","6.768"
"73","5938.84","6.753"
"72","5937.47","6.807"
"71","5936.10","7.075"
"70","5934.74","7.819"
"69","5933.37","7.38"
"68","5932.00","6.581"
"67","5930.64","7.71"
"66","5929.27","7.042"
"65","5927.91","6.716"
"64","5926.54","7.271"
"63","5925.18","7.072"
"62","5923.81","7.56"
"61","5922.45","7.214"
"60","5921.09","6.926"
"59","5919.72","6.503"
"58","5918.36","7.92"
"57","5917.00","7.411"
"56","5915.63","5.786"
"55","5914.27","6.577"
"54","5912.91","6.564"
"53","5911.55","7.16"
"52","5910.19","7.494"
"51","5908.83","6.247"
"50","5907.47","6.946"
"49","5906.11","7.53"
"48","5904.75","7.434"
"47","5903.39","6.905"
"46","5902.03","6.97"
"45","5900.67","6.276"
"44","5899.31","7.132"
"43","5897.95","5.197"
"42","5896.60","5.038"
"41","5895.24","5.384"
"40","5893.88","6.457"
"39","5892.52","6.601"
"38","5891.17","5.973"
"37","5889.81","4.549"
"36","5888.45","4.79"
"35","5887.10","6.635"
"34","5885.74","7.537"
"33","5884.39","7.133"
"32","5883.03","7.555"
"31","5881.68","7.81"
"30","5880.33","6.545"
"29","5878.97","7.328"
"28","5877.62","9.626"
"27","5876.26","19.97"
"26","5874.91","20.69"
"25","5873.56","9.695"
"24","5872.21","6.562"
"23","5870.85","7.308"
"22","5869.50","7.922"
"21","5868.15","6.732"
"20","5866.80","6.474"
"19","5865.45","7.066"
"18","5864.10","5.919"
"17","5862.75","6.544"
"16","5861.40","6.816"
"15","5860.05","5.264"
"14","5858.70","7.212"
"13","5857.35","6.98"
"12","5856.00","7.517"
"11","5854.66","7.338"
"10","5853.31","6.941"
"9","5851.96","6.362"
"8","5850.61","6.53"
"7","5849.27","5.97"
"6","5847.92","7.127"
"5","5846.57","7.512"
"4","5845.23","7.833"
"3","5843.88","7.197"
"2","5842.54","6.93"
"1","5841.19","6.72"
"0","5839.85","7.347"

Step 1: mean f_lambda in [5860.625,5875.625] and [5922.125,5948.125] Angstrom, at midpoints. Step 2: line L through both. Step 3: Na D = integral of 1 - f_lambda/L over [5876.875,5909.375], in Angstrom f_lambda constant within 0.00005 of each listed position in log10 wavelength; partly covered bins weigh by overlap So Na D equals 4.9 Angstrom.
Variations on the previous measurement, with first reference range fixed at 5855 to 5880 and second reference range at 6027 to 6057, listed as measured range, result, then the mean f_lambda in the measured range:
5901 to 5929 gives 3.9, 7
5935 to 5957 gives 2.2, 7.07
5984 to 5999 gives 0.6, 7.11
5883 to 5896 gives 3.4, 6.19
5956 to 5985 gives 1.7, 7.17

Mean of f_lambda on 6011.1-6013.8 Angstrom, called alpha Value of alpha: 6.9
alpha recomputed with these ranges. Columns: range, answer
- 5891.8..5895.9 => 6.15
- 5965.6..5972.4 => 7.16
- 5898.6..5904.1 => 6.81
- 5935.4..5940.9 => 6.86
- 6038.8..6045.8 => 6.77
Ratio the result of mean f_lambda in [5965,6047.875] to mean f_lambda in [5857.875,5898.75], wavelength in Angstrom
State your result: 0.91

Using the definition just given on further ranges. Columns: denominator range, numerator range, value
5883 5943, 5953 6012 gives 1.06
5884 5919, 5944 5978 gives 1.10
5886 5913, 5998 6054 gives 1.07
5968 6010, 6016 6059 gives 0.97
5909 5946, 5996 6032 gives 0.97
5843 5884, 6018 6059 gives 0.86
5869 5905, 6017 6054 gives 0.87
